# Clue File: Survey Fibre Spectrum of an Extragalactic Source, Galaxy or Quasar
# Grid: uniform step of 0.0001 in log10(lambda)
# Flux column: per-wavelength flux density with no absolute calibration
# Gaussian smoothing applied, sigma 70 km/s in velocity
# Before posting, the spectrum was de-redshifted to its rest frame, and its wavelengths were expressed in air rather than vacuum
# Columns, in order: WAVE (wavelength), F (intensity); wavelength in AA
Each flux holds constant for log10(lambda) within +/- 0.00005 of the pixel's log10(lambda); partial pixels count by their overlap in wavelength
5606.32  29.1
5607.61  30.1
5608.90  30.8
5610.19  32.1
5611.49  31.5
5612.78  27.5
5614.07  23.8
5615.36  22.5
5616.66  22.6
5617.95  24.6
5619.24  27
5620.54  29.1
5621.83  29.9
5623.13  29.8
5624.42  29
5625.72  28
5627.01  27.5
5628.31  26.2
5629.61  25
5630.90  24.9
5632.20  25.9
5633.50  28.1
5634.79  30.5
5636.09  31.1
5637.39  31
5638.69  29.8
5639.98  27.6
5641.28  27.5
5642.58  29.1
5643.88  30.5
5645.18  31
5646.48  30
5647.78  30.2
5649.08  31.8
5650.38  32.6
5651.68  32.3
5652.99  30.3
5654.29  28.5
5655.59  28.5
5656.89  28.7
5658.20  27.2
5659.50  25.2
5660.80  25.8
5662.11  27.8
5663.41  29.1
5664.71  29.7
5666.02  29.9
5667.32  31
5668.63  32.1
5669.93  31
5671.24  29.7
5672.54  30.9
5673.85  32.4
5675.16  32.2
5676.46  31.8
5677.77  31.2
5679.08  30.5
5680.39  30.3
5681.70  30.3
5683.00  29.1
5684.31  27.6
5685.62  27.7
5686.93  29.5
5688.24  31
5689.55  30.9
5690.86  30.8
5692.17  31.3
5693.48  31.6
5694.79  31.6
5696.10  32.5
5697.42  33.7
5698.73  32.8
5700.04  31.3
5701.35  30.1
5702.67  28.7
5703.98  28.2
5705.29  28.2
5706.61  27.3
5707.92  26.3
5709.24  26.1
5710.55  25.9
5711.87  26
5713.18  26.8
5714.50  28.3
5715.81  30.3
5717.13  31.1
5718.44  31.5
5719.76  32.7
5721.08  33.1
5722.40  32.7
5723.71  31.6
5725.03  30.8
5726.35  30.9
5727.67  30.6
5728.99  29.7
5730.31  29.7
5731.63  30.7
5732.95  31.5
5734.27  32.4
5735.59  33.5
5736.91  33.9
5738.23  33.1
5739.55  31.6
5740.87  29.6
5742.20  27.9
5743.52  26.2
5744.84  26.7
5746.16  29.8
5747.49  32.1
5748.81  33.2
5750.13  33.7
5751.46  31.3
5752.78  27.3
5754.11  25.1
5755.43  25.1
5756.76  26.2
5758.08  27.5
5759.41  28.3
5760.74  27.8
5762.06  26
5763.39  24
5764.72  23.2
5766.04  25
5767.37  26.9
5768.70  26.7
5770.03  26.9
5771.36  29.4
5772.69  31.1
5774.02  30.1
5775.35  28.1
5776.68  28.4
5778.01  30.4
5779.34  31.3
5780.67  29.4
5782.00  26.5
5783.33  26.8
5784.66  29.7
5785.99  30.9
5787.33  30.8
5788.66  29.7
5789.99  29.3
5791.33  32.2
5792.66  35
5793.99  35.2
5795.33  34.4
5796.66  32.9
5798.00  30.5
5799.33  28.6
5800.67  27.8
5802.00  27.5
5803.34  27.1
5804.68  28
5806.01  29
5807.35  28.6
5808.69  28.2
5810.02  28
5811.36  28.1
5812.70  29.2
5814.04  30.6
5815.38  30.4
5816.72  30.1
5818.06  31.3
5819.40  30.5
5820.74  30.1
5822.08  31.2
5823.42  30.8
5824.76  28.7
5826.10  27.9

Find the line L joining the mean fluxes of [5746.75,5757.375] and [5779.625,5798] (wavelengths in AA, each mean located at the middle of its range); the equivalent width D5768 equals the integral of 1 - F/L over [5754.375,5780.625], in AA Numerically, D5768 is 2.2 AA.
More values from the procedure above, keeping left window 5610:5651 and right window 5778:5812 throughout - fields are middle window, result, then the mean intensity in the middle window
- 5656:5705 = -2.3 AA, 30.1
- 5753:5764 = 1.2 AA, 26.3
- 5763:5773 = 1.0 AA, 26.6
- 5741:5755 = 0.1 AA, 29.3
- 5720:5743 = -1.7 AA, 31.4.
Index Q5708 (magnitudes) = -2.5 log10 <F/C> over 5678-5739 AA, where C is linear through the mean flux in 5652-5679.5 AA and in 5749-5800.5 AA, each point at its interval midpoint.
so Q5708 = -0.03 mag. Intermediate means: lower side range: 29.7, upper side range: 29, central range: 30.3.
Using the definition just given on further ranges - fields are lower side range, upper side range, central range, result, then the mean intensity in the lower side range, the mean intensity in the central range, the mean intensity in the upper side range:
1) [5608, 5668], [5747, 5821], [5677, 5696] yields -0.06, 28.5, 30.3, 29.1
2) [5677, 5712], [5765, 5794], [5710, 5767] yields 0.00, 29.7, 29.4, 29.3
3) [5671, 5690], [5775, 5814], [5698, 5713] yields 0.07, 30.3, 28.3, 29.7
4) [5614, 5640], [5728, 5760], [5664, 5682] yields -0.09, 27.4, 30.9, 29.8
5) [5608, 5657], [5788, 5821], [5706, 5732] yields -0.01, 28.6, 29.6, 30.1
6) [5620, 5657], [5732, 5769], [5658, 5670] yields 0.01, 29.1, 28.9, 28.8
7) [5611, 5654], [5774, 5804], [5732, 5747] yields -0.04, 28.4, 30.6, 30.1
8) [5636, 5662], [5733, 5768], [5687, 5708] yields -0.05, 29.4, 30.5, 28.8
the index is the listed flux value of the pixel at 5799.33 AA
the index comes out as 28.6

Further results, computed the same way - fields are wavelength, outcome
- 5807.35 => 28.6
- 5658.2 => 27.2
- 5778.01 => 30.4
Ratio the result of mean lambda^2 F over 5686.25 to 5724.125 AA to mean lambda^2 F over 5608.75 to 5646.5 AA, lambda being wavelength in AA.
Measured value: 1.1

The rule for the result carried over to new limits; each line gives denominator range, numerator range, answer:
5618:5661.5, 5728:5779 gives 1.05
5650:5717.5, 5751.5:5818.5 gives 1.01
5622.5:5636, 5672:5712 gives 1.11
